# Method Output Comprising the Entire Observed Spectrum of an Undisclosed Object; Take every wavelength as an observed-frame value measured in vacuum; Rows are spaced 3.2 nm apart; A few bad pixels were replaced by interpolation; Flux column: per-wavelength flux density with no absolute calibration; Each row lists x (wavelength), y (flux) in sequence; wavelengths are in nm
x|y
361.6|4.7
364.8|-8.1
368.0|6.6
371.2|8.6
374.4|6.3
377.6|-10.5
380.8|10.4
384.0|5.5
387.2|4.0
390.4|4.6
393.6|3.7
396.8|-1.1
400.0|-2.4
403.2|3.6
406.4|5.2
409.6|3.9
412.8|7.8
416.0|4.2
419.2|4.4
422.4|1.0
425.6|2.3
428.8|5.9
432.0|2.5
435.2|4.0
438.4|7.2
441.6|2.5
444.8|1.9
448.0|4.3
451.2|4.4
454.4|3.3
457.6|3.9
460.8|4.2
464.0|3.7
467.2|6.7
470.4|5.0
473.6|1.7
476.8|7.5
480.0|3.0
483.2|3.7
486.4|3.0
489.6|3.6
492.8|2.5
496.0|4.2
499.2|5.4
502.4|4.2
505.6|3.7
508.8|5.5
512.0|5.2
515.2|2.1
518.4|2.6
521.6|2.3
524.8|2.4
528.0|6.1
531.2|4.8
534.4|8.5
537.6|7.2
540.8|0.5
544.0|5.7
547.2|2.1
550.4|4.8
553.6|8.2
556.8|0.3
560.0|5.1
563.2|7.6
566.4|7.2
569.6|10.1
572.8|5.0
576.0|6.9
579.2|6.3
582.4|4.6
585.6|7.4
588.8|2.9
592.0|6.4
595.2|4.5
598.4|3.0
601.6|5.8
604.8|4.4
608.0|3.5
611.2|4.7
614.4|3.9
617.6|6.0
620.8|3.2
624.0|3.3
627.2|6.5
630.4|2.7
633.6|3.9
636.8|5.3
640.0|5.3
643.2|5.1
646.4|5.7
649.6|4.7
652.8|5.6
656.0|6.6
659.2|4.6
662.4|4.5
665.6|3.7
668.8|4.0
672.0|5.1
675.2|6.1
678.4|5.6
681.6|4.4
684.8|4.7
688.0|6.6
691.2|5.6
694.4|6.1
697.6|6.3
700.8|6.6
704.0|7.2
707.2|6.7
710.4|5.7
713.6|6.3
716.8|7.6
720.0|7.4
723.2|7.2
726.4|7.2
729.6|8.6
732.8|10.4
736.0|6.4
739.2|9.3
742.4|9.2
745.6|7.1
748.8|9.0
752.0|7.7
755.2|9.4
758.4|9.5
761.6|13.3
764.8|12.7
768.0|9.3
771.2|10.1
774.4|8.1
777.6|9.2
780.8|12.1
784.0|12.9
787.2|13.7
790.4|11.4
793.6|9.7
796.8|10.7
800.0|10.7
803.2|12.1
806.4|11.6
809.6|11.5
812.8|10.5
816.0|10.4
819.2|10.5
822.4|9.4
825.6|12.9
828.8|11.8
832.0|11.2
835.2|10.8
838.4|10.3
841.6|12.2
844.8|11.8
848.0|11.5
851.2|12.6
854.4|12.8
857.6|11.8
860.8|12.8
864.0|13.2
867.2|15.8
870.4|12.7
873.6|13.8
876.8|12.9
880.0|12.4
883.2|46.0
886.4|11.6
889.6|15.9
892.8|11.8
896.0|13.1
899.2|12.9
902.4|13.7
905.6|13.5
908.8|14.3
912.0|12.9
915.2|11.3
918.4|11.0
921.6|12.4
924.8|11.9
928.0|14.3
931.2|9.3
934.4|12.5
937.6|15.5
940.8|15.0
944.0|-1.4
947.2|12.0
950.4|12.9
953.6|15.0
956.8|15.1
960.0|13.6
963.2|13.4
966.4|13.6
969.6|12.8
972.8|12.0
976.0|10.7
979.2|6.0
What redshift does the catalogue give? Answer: 0.89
